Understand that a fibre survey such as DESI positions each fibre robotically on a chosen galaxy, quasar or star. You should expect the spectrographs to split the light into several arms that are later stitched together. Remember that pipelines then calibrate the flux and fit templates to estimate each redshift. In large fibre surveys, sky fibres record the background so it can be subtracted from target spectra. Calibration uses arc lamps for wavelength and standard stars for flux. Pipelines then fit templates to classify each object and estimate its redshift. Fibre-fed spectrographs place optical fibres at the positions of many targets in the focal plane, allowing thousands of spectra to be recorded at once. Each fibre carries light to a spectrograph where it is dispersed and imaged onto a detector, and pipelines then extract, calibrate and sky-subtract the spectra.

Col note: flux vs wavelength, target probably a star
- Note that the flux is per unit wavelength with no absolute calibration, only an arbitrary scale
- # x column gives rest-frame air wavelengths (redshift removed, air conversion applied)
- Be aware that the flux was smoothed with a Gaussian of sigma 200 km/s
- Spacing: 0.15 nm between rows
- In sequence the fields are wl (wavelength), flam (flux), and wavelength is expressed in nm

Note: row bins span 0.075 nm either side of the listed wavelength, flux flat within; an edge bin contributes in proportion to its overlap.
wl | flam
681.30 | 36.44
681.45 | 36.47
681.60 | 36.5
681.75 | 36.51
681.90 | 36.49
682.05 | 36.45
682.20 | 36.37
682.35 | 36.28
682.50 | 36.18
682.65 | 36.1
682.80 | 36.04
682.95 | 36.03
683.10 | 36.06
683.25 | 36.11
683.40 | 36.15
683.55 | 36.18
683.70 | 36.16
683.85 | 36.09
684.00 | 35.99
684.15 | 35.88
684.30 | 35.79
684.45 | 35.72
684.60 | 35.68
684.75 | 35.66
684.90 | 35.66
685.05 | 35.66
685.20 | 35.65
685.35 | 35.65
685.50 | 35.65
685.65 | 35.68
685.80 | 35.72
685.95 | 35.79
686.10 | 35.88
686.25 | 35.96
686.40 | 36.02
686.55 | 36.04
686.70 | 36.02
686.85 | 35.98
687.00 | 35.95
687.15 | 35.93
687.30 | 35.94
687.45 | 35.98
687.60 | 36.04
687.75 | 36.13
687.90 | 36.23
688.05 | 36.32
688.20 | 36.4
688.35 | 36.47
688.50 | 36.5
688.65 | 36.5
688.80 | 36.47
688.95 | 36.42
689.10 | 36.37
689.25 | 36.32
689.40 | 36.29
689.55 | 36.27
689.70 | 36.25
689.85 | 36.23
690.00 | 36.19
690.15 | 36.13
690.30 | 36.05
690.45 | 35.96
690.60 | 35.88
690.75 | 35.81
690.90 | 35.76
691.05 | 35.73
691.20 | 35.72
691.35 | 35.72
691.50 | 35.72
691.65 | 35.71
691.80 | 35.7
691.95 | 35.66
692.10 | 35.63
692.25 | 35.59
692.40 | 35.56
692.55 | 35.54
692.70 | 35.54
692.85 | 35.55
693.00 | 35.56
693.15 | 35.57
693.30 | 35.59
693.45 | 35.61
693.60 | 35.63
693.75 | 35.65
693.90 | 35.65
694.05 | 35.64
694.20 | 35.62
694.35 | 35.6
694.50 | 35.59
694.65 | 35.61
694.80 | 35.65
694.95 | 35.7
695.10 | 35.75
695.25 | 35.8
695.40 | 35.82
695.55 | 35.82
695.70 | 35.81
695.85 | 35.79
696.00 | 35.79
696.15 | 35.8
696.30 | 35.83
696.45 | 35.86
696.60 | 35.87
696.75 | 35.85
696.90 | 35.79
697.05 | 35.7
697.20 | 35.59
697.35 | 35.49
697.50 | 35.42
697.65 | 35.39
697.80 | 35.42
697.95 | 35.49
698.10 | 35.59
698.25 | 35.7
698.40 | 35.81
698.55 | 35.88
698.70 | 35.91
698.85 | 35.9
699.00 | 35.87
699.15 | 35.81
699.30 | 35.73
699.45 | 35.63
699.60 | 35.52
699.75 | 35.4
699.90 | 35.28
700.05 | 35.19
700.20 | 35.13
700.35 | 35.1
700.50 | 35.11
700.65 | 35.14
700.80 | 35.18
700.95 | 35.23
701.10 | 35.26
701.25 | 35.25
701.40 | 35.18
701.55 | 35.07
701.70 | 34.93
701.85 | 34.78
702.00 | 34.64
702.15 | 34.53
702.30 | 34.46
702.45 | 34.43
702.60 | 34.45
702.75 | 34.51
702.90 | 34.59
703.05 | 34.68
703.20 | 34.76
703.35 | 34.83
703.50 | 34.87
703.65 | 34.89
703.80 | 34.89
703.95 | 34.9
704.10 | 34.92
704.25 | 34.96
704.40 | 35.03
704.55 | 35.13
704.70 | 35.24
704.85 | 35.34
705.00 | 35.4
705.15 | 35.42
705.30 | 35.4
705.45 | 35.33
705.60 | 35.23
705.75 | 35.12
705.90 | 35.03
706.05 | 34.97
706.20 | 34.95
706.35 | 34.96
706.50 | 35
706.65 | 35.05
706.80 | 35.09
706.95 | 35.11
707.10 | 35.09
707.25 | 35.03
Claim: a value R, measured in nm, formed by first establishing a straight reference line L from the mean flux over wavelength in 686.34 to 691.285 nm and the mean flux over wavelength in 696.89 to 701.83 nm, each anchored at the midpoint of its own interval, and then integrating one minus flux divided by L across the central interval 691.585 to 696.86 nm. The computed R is 0.01 nm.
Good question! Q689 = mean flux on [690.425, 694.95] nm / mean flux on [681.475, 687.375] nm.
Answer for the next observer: 0.99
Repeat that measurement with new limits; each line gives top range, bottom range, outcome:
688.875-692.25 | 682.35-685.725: 1.00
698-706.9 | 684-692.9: 0.98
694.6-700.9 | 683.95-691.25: 0.99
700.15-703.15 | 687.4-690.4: 0.96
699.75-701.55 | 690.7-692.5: 0.99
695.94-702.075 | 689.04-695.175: 0.99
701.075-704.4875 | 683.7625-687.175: 0.97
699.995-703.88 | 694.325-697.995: 0.98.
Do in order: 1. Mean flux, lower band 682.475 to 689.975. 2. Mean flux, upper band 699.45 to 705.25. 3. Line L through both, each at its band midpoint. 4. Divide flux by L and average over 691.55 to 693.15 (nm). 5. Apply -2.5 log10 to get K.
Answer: 0.00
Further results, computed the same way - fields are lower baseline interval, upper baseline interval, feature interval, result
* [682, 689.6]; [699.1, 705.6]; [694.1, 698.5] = -0.01 mag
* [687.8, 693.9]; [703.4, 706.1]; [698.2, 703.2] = 0.01 mag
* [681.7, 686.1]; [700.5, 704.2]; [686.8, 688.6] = -0.01 mag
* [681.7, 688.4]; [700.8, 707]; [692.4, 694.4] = 0.00 mag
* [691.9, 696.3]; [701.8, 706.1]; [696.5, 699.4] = -0.01 mag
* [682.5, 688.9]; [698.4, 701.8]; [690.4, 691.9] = 0.00 mag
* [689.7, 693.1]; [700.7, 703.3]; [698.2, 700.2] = -0.02 mag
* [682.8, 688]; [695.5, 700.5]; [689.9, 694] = 0.00 mag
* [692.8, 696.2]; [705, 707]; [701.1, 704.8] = 0.01 mag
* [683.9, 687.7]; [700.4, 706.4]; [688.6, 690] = -0.02 mag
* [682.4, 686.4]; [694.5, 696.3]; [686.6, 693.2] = 0.00 mag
